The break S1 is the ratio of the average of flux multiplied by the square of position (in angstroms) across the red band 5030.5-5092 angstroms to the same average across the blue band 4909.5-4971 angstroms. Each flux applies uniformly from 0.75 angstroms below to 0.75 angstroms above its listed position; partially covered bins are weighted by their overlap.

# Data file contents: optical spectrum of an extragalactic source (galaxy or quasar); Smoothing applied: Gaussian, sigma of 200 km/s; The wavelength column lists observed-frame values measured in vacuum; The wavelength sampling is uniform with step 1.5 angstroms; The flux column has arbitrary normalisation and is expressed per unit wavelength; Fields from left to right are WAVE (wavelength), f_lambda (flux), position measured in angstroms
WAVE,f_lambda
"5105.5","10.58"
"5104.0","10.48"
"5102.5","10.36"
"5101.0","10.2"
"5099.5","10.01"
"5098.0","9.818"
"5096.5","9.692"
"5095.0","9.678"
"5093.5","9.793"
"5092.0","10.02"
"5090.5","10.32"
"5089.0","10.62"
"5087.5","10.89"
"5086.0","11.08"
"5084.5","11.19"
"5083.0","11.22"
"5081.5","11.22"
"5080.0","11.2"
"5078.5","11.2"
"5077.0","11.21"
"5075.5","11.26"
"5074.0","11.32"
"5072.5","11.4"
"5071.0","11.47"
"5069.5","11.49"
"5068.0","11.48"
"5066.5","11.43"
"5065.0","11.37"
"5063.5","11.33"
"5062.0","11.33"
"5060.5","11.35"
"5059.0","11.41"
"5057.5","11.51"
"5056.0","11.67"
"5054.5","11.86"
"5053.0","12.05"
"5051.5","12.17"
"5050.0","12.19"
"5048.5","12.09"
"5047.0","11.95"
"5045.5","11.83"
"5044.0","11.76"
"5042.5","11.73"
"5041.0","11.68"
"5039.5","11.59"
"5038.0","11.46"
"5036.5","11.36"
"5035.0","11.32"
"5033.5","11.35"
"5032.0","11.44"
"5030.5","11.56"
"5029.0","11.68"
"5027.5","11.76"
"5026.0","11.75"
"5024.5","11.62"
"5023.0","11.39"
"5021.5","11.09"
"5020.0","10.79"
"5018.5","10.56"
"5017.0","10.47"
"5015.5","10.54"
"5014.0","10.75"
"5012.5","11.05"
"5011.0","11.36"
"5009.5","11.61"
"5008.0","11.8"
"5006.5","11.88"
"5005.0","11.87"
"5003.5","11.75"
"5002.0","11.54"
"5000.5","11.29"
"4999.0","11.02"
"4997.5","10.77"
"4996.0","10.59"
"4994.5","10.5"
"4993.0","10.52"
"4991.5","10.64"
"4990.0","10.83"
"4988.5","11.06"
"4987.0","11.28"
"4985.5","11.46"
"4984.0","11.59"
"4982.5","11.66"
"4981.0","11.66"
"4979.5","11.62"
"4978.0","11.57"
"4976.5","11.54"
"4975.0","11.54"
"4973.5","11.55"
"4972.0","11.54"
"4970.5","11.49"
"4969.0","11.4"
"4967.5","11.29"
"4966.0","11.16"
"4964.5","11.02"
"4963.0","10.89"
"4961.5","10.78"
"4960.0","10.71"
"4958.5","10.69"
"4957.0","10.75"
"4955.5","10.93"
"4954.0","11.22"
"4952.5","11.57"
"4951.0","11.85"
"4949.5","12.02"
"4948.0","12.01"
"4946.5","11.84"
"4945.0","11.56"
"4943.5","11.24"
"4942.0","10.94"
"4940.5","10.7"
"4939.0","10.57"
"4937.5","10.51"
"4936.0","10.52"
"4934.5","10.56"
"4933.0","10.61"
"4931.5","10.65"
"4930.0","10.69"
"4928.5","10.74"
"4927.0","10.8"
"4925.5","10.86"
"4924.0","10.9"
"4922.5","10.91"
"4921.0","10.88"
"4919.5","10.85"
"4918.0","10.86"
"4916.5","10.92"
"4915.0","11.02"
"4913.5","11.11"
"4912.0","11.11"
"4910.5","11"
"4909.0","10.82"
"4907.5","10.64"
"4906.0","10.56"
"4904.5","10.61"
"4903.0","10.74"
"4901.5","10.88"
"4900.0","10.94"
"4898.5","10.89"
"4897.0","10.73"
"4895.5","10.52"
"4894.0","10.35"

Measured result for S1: 1.1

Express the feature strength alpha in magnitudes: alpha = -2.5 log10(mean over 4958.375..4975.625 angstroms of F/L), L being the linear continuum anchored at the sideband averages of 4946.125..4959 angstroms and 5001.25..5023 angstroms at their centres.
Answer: 0.02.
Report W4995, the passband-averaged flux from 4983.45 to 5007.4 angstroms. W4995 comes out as 11.2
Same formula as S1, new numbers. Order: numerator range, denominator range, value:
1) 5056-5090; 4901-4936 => 1.11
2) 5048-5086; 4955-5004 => 1.06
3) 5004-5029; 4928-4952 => 1.05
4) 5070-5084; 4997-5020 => 1.03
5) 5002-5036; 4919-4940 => 1.10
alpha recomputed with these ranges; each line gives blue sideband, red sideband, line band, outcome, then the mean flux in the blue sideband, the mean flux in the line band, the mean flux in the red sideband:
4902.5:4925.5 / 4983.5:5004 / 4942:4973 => -0.03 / 10.9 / 11.3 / 11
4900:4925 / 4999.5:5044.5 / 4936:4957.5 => -0.02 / 10.9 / 11.2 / 11.4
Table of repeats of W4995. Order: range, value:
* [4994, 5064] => 11.4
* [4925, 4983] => 11.2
